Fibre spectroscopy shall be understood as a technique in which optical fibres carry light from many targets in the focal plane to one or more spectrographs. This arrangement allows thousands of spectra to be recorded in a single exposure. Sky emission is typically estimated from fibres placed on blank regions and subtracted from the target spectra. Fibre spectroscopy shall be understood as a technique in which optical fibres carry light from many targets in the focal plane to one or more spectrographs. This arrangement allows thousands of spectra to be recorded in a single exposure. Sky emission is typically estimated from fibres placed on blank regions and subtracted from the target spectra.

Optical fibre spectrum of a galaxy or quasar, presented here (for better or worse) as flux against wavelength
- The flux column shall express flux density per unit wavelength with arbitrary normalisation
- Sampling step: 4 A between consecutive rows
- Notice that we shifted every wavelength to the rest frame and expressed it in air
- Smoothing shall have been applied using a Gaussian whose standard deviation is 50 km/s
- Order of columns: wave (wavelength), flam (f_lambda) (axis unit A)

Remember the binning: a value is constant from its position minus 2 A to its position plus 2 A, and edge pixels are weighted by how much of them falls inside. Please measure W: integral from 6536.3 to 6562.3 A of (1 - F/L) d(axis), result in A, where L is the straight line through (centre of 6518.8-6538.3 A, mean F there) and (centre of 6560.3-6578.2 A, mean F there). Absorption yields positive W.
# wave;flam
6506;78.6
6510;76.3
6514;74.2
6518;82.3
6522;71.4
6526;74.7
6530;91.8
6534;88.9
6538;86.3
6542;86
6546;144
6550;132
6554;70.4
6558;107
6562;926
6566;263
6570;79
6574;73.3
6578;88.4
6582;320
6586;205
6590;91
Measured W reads 3.9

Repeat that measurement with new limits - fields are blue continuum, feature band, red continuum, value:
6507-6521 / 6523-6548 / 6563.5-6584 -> 4.7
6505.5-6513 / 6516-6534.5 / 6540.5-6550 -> 2.9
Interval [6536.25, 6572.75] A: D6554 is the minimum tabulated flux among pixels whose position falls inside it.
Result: 70.4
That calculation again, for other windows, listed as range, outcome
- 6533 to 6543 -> 86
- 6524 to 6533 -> 74.7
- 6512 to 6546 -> 71.4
